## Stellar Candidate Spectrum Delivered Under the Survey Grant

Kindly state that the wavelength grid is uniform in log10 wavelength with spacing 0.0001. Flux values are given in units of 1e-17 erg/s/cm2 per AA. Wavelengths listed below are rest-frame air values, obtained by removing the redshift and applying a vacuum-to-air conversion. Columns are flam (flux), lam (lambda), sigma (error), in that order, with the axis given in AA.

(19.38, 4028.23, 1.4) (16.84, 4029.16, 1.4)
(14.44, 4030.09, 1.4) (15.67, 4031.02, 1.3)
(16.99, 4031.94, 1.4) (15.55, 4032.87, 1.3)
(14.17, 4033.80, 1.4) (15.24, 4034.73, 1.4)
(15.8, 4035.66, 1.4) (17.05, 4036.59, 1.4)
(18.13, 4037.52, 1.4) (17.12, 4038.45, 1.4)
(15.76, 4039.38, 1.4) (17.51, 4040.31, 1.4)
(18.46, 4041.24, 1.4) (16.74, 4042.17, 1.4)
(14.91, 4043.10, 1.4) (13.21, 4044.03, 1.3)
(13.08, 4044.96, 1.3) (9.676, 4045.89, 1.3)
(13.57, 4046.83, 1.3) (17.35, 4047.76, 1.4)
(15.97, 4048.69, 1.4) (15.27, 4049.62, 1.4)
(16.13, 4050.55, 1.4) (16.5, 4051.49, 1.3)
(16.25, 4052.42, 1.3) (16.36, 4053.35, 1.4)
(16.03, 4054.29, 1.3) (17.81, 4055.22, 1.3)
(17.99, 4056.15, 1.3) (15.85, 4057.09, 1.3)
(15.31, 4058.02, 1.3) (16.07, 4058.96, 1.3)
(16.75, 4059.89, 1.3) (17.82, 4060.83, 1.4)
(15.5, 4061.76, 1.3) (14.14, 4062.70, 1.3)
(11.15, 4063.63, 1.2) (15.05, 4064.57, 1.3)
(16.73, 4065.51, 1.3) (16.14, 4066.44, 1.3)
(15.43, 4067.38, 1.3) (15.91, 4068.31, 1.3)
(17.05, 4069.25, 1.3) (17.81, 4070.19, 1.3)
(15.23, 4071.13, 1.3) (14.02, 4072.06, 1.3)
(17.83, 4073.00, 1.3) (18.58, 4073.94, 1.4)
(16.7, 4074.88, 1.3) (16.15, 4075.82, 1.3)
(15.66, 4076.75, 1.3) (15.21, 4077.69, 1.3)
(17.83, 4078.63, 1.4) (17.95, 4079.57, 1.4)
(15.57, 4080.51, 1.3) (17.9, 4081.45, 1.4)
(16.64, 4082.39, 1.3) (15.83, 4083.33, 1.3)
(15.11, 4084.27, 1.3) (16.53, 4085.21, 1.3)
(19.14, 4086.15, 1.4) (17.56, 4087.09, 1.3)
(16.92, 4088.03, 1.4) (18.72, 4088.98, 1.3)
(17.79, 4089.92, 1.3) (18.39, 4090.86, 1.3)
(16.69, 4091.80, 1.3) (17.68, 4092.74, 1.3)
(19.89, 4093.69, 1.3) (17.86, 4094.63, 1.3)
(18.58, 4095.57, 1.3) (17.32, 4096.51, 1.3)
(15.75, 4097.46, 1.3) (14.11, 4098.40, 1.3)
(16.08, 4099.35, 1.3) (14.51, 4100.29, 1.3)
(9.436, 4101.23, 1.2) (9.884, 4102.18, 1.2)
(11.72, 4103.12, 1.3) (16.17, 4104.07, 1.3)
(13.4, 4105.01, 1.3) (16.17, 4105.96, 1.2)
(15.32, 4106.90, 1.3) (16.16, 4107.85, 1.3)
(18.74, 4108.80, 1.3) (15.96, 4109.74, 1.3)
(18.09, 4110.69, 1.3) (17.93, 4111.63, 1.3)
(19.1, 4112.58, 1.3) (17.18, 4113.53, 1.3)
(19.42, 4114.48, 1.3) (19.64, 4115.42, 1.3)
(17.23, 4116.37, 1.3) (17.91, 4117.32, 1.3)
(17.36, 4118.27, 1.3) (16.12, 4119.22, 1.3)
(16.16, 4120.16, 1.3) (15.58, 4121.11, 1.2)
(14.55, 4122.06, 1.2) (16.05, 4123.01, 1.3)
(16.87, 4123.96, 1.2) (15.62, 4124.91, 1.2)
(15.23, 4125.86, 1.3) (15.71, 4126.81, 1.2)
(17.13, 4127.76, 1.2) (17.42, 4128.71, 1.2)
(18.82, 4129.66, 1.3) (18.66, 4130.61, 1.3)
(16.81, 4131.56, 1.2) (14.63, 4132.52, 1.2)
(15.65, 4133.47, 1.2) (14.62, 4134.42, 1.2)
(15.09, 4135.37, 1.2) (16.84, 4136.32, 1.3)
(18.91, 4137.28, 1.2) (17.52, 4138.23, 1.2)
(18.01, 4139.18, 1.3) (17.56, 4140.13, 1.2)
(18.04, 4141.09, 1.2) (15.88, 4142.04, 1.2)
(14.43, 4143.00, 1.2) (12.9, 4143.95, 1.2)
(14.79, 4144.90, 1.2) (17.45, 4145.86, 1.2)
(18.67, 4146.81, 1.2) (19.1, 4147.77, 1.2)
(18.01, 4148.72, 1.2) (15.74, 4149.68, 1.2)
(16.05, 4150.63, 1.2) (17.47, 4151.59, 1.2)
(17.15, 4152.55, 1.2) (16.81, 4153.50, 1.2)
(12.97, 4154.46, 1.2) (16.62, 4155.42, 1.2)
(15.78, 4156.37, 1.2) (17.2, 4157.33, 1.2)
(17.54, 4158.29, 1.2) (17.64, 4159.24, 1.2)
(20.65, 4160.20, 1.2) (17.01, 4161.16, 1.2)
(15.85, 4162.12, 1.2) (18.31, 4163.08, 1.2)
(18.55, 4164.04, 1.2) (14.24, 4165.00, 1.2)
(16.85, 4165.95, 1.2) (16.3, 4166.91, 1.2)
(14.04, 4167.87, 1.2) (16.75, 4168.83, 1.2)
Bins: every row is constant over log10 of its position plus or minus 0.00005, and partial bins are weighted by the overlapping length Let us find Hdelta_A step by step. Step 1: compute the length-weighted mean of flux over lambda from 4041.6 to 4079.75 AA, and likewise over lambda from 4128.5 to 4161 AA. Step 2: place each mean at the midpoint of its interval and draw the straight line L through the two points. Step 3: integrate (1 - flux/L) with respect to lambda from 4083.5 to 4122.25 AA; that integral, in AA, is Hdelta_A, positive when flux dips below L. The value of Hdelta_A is -0.6 AA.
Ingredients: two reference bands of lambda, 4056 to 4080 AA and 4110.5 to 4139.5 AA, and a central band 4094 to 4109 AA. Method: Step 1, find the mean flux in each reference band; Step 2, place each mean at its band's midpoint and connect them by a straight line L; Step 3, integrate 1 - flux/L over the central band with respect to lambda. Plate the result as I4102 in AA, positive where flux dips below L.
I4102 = 1.4 AA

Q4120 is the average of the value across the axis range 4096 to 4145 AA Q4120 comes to 16.2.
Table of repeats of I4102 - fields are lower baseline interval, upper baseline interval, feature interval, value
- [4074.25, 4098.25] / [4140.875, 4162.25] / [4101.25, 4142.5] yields 1.1 AA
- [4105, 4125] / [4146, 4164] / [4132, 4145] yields 0.7 AA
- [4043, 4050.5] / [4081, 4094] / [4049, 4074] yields -1.1 AA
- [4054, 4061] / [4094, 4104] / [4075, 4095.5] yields -2.5 AA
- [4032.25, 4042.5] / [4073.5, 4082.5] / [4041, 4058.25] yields 1.1 AA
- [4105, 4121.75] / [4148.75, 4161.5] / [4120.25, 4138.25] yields 0.7 AA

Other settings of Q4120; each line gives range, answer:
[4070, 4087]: 16.7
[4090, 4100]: 17.2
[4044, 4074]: 15.7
